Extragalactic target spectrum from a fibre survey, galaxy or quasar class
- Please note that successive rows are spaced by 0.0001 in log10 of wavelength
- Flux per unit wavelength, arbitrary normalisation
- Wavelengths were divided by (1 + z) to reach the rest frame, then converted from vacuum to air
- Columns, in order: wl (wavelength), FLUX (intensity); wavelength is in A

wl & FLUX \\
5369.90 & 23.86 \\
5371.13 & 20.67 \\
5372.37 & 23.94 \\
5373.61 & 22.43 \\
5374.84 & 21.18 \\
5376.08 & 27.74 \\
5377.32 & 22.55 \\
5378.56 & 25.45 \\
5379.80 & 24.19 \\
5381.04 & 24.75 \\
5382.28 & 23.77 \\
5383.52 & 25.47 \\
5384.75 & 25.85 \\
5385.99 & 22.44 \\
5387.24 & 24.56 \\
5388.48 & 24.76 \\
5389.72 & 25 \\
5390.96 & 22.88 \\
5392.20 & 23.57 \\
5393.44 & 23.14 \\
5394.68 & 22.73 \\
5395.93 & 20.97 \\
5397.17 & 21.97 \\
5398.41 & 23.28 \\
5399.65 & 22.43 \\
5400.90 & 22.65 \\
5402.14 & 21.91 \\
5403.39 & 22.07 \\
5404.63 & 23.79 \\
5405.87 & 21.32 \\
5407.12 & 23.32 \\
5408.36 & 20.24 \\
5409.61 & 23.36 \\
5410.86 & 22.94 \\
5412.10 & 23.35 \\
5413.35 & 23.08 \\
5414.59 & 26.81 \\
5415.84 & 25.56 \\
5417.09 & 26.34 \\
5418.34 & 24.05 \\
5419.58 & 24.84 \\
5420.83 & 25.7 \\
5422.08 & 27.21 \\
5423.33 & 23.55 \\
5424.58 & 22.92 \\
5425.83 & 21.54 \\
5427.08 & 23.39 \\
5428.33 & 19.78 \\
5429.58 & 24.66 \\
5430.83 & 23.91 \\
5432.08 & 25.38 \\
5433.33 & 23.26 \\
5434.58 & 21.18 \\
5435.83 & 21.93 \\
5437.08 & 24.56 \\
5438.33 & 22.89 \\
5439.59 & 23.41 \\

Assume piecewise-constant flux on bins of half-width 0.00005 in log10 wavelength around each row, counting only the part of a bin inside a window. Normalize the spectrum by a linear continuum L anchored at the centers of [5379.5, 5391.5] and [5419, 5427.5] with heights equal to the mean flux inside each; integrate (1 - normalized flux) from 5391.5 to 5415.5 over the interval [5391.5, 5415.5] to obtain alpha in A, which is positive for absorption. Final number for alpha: 1.4 A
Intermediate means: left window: 24.4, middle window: 22.8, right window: 24.2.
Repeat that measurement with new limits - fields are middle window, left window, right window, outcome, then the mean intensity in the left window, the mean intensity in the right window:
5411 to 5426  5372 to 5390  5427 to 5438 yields -0.8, 24.3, 23.1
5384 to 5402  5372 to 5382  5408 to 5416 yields 0.4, 24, 23.6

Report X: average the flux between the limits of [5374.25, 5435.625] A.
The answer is 23.6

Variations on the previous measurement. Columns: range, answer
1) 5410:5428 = 24.3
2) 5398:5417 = 23.2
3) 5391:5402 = 22.6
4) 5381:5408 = 23.2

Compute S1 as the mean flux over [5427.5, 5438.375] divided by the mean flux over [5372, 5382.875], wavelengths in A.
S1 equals 0.96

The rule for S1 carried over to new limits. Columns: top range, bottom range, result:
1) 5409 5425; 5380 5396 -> 1.03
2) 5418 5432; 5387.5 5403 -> 1.04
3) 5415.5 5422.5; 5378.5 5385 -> 1.03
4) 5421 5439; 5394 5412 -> 1.04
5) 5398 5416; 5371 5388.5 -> 0.96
